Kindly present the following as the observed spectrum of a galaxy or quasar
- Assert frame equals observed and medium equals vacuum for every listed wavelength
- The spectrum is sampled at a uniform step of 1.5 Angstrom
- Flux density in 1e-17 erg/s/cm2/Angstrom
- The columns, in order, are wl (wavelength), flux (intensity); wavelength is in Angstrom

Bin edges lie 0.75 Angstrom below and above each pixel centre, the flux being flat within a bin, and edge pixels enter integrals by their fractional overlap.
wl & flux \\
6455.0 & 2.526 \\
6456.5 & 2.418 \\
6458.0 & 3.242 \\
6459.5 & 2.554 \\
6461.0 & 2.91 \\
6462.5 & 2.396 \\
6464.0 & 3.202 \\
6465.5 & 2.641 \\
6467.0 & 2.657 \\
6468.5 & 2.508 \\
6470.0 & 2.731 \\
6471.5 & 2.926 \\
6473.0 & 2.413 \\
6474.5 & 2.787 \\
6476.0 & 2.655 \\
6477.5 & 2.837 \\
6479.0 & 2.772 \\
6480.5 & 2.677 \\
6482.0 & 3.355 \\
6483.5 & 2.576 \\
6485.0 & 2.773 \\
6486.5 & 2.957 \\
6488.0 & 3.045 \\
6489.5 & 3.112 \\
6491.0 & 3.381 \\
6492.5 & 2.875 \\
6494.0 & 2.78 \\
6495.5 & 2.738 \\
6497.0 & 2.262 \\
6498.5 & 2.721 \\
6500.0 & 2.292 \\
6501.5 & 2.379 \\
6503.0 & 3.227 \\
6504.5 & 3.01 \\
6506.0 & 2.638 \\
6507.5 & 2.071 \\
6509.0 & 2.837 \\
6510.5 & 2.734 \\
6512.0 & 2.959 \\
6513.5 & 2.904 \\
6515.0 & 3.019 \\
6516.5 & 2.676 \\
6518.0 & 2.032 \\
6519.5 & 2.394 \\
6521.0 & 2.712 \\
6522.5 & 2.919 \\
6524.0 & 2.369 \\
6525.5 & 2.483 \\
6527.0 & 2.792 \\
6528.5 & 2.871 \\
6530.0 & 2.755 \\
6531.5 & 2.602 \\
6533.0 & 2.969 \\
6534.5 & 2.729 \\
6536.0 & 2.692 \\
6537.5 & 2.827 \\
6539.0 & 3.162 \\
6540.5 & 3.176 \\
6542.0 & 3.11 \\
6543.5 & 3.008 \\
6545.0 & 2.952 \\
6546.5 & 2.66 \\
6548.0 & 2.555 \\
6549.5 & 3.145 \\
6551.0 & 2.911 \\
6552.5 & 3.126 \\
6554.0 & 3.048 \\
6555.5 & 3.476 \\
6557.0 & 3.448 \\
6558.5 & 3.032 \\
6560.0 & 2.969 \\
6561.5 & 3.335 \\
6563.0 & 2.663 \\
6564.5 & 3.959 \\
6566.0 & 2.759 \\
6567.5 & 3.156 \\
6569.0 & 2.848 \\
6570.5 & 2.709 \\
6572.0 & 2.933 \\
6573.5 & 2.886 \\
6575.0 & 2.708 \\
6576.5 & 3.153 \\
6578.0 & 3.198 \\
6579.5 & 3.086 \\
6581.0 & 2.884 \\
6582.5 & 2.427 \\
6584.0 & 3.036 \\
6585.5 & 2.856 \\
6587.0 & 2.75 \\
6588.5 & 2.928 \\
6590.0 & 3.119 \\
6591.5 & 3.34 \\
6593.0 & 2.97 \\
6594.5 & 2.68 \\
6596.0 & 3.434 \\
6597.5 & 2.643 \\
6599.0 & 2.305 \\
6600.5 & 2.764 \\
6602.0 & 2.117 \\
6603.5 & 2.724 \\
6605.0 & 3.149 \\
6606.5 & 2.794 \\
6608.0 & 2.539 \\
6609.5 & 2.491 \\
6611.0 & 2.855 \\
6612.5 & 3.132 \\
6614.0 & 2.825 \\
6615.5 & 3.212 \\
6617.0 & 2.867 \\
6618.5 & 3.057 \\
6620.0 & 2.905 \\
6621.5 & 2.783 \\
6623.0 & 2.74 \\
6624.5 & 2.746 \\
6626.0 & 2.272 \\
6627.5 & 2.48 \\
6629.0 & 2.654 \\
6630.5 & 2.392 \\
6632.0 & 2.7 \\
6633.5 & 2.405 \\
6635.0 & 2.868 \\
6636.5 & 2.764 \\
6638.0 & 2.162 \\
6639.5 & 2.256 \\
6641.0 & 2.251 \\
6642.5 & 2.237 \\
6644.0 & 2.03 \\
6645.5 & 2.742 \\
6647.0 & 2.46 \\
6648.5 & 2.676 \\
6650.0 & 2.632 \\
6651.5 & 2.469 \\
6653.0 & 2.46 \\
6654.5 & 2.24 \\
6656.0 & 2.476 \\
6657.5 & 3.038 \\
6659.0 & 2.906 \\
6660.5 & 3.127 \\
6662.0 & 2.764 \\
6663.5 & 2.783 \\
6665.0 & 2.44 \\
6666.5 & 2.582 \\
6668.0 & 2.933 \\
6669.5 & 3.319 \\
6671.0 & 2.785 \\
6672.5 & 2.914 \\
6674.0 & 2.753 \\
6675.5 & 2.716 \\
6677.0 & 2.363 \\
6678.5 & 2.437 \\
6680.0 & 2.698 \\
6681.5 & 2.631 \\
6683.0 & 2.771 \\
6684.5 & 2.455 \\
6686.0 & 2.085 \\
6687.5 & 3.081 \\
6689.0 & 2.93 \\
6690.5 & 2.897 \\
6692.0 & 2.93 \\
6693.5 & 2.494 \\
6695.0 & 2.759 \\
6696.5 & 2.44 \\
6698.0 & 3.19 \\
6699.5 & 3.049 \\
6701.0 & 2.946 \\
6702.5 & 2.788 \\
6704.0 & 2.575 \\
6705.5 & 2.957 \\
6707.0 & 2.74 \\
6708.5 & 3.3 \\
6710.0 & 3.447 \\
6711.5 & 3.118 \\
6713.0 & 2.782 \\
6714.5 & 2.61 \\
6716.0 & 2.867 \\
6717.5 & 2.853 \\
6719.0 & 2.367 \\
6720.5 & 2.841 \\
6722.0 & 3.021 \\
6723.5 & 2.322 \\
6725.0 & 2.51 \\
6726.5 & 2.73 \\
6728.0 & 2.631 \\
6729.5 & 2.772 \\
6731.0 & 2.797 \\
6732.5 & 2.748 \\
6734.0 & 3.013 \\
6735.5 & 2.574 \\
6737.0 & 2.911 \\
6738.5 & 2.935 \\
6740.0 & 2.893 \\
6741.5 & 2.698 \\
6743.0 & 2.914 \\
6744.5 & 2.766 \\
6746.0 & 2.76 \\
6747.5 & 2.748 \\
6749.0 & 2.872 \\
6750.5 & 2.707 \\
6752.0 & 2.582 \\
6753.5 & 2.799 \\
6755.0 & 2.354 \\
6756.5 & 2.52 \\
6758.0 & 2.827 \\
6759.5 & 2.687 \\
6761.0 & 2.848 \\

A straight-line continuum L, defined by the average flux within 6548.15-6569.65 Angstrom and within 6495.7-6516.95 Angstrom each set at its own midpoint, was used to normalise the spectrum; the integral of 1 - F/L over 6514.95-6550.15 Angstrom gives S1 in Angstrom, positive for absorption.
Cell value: 1.7 Angstrom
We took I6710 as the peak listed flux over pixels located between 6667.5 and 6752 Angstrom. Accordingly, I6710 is 3.447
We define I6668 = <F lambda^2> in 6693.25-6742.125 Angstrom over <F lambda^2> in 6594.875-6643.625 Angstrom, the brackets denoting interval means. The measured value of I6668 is 1.09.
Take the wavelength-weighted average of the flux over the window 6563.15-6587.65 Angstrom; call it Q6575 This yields 2.95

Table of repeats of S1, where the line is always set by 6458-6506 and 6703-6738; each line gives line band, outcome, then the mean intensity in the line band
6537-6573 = -3.2 Angstrom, 3.04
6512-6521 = 0.5 Angstrom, 2.64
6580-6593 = -0.6 Angstrom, 2.92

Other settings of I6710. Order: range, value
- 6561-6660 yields 3.959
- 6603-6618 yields 3.212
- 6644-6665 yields 3.127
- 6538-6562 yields 3.476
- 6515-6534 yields 3.019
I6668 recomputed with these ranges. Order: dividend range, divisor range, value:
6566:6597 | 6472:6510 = 1.10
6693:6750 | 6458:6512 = 1.09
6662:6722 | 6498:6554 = 1.06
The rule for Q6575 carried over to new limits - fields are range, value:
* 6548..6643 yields 2.84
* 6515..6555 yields 2.8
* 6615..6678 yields 2.65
